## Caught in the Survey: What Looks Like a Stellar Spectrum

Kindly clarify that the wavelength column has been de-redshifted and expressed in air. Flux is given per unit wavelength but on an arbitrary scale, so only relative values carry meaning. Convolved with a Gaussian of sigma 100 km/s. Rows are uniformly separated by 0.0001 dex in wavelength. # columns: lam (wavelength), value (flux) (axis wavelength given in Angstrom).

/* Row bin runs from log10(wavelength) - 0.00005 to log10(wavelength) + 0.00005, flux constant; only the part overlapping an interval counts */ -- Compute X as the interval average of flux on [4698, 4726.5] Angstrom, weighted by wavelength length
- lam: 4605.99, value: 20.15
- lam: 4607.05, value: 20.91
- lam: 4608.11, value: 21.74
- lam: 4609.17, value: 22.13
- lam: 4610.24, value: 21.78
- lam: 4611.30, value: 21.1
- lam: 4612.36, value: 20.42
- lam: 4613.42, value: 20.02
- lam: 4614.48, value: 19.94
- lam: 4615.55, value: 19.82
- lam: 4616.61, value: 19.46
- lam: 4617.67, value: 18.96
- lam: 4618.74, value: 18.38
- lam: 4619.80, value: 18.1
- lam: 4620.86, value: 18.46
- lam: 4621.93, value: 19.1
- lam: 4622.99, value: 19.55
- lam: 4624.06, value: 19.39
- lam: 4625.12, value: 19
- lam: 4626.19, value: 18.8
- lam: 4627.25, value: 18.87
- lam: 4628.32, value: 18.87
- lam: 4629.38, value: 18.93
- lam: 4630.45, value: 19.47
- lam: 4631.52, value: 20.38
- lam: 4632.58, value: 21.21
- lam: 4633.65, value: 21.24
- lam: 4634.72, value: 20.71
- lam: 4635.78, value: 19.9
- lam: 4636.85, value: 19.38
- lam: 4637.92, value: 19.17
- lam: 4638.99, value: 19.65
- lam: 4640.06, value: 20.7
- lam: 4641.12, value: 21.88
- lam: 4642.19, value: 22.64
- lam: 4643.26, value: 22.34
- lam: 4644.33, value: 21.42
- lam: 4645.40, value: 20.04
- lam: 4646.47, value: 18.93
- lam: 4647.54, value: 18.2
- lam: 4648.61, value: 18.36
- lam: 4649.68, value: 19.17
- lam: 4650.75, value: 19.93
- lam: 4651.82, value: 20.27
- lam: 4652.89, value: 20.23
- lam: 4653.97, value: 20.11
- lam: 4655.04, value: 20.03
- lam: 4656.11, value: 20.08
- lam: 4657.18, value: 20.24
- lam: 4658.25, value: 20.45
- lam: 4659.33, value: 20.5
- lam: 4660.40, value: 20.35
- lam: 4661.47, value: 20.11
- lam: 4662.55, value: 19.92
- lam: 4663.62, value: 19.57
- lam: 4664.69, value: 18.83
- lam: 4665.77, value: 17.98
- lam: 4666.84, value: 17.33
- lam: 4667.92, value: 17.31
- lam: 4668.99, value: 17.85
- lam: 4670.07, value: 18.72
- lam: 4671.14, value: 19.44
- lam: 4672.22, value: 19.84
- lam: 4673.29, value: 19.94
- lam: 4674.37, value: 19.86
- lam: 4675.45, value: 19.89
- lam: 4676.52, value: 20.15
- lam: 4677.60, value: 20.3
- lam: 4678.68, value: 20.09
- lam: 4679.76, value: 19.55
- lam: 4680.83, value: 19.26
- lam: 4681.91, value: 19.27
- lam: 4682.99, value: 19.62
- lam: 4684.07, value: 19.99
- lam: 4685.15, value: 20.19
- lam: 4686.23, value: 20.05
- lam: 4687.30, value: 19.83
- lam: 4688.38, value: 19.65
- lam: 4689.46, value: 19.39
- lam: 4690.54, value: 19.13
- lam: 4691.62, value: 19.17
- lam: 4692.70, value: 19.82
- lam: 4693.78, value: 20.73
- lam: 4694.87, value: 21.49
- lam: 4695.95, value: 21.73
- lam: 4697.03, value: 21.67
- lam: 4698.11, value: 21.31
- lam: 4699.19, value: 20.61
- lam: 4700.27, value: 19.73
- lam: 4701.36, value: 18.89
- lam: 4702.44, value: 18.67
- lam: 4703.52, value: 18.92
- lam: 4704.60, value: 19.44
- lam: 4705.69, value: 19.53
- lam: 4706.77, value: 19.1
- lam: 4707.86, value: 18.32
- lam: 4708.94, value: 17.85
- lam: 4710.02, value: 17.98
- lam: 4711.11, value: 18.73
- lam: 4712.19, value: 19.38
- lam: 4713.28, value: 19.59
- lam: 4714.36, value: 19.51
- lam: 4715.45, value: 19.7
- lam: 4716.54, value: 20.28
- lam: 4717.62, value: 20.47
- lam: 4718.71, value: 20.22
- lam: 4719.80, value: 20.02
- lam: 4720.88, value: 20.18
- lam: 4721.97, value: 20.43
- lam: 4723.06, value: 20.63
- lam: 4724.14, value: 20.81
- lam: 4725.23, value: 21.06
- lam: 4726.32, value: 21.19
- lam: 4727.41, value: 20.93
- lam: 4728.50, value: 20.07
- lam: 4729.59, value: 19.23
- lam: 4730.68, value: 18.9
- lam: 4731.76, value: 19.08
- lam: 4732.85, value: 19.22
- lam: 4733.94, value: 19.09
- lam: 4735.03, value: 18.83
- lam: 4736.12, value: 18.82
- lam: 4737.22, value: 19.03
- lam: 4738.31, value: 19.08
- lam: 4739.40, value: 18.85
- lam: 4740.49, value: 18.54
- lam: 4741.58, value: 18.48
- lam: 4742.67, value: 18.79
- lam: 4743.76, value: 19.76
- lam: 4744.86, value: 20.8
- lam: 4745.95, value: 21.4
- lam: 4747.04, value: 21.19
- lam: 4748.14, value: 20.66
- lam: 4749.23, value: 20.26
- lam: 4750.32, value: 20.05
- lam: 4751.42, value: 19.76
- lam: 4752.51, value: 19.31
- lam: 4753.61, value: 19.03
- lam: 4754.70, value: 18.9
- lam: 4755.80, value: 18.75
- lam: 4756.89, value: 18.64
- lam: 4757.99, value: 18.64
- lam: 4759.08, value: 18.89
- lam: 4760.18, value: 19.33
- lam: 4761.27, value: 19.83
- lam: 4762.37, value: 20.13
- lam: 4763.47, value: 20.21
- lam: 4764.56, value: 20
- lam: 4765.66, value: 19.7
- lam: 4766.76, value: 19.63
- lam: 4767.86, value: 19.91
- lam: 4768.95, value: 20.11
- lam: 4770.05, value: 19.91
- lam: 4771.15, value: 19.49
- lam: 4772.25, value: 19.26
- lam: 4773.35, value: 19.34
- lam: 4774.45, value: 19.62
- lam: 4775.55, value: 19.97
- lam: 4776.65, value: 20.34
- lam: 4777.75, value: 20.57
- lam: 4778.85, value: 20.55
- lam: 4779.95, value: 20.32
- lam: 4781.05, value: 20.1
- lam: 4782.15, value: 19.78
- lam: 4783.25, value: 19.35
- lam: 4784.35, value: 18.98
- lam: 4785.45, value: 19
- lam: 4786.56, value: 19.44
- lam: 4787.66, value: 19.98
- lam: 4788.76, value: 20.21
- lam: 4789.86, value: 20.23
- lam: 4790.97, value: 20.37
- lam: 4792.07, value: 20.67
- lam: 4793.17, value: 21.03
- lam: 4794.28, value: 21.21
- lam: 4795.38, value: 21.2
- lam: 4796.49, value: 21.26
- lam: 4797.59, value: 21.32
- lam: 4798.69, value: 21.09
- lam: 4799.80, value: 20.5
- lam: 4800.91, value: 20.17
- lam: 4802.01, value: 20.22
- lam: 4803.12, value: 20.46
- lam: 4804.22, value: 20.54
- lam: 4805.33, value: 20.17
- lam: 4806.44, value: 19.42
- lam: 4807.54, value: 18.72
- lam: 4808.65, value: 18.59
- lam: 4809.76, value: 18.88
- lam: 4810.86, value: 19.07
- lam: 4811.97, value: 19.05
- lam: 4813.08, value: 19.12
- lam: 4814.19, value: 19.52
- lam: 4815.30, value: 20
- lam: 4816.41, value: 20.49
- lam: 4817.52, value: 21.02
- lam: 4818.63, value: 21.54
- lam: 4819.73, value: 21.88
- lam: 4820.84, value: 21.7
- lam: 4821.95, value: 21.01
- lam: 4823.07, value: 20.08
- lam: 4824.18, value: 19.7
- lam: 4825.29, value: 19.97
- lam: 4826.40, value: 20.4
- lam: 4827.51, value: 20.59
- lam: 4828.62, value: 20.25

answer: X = 19.7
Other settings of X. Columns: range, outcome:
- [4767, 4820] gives 20.1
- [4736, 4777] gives 19.6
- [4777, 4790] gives 19.9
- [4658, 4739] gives 19.6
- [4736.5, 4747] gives 19.5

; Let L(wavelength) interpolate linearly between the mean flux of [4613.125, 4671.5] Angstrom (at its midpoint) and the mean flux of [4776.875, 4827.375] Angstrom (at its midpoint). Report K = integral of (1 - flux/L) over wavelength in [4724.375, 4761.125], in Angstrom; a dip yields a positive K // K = 0.82 Angstrom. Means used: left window 19.6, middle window 19.5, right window 20.2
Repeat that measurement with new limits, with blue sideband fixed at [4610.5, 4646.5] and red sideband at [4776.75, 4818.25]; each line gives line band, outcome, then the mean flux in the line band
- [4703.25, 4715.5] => 0.6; 19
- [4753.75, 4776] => 0.6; 19.5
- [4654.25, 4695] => 0.7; 19.6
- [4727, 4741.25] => 0.6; 19.2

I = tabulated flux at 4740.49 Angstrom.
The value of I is 18.54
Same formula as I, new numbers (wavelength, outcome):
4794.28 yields 21.21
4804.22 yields 20.54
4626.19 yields 18.8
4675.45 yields 19.89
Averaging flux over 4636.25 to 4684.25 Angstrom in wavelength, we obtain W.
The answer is 19.7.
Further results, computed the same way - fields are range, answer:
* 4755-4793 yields 19.8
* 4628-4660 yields 20.2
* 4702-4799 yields 19.8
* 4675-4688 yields 19.9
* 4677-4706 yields 19.9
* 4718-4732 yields 20.2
